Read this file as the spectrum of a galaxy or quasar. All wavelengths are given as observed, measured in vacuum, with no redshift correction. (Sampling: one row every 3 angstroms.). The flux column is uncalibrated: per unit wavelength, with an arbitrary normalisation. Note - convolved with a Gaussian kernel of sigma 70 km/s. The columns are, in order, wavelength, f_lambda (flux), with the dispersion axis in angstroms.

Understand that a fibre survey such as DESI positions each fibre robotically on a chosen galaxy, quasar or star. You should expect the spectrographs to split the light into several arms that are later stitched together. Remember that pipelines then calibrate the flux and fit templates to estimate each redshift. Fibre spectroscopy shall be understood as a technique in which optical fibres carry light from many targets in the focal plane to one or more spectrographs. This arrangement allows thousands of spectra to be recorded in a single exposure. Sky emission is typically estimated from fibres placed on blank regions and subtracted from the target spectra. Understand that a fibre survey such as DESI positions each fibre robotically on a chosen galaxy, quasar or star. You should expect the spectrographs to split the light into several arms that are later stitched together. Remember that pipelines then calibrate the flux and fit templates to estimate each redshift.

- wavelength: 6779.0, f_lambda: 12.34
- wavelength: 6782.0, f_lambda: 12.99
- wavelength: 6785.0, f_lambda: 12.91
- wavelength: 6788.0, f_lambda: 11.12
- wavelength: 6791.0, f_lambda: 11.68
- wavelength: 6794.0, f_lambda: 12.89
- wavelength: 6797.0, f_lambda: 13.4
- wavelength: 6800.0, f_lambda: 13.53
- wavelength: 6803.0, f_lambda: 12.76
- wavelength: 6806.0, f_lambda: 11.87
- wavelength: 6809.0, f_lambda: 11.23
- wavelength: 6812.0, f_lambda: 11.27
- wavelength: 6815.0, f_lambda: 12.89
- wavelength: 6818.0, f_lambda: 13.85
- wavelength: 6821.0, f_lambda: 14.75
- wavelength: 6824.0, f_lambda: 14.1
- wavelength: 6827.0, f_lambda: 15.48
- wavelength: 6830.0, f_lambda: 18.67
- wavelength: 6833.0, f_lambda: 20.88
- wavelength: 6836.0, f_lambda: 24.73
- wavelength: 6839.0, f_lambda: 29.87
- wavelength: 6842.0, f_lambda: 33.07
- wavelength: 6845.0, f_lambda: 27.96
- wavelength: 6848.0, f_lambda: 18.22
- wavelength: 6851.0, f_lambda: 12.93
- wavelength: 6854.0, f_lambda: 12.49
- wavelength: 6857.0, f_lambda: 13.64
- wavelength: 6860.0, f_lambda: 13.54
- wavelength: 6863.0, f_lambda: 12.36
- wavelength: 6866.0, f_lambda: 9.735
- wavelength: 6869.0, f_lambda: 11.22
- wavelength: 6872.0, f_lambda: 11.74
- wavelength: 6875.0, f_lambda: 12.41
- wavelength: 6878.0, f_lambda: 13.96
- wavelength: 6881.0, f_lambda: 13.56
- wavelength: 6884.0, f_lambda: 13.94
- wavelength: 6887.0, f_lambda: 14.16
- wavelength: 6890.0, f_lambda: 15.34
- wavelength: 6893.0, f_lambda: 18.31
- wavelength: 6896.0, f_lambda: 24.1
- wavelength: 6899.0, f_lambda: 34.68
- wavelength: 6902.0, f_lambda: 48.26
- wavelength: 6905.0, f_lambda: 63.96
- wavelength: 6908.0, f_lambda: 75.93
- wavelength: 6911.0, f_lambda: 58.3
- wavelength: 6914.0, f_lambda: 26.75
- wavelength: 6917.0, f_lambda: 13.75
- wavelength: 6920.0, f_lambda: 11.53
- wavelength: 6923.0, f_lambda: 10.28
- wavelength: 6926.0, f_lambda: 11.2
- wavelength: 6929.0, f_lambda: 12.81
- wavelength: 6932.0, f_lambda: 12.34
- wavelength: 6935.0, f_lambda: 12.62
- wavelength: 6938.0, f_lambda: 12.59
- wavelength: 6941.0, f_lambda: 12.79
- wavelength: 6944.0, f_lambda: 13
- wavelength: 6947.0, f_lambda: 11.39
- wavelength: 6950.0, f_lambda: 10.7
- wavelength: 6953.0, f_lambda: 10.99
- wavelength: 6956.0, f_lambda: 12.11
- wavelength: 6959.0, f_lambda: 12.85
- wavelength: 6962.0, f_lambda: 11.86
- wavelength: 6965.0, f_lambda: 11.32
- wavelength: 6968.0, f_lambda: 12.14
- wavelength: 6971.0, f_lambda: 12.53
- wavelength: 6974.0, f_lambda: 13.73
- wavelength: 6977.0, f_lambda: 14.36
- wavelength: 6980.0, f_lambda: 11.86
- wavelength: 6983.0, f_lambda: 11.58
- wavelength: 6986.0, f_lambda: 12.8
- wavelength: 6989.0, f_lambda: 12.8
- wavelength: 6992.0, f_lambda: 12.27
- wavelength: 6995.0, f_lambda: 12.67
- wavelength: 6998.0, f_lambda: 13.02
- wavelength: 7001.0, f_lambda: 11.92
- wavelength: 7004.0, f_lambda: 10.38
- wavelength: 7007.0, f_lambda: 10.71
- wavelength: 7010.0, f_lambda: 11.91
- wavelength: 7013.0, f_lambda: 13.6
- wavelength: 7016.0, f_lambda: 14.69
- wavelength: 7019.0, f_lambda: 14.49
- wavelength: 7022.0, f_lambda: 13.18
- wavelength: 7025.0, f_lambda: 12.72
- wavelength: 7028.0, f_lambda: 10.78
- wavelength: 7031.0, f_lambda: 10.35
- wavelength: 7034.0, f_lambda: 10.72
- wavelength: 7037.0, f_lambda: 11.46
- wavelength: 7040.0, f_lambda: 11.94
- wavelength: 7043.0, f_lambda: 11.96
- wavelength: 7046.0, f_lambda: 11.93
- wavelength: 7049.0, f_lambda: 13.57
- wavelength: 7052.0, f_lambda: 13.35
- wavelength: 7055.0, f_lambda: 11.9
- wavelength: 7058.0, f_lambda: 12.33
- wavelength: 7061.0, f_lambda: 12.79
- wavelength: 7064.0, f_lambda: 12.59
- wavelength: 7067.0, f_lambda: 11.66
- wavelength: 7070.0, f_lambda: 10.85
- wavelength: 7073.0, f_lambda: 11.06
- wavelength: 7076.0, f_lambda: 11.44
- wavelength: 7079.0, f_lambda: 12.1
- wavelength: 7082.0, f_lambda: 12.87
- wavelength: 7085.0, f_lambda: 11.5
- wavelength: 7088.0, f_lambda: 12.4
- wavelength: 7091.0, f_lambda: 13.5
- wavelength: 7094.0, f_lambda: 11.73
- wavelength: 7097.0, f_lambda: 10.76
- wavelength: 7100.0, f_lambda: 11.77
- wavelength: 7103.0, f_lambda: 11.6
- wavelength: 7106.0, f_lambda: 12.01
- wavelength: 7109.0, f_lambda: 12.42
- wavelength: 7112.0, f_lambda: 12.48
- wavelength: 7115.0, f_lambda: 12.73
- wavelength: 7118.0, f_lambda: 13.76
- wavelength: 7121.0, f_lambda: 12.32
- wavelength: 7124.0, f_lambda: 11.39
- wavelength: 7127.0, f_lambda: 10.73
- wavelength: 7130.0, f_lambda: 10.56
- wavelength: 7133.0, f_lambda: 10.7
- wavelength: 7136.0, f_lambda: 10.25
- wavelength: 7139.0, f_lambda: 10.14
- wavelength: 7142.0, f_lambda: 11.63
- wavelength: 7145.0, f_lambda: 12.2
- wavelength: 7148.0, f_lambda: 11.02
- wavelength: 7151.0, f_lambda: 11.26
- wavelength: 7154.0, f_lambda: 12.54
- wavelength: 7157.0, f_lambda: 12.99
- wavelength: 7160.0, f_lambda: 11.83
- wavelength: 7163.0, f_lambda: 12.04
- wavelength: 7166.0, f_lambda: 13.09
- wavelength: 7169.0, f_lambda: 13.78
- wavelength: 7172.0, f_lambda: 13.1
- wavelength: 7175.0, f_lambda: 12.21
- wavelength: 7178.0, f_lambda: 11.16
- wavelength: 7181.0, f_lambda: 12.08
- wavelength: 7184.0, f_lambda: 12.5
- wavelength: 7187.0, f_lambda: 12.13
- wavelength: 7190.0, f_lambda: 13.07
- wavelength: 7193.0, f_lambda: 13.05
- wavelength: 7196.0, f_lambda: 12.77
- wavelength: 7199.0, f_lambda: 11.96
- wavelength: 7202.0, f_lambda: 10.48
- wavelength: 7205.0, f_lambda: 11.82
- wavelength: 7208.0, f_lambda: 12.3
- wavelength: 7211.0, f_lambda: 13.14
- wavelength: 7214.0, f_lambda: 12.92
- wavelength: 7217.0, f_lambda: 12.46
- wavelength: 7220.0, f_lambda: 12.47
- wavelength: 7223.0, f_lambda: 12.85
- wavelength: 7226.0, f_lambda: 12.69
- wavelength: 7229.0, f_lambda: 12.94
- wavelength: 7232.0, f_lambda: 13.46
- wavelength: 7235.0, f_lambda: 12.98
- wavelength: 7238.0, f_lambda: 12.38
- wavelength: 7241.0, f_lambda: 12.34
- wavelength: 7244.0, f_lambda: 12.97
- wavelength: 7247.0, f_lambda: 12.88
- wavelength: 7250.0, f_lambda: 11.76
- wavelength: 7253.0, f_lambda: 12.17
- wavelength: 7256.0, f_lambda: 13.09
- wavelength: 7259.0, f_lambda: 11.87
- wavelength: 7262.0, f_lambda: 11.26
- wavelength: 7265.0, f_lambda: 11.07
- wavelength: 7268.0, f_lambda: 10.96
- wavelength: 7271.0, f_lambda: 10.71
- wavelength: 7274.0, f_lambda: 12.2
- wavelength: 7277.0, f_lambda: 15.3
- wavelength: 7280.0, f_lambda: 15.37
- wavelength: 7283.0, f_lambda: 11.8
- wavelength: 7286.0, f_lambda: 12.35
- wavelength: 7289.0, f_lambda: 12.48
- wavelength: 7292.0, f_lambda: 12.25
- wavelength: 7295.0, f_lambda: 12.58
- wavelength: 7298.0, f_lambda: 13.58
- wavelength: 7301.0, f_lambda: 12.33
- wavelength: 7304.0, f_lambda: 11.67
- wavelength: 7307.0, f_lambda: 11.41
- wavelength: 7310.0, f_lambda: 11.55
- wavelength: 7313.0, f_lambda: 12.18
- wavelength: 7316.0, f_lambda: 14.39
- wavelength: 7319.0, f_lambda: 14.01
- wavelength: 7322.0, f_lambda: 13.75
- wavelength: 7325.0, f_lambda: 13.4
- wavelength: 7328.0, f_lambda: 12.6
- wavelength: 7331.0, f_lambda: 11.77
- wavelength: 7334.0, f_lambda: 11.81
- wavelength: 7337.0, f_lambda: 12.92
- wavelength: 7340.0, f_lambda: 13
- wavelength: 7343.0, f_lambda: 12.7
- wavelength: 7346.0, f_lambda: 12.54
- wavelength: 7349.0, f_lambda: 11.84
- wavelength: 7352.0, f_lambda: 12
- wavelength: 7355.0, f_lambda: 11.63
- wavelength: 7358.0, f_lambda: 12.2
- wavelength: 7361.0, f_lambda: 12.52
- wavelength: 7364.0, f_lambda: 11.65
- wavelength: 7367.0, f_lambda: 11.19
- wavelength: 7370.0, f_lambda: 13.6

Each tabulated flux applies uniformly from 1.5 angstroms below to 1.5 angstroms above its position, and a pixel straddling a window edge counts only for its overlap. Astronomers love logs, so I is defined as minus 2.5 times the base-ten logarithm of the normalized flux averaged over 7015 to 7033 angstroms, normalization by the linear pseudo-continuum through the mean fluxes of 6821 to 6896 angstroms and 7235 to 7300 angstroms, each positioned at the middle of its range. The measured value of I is 0.20 mag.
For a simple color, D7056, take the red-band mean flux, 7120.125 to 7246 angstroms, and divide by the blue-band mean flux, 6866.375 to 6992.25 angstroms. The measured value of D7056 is 0.7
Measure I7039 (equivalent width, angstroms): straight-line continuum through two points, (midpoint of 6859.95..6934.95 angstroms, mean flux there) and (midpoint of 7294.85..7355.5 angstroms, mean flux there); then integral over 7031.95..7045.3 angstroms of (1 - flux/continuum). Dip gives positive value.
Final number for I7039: 5.4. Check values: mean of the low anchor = 22.5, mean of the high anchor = 12.6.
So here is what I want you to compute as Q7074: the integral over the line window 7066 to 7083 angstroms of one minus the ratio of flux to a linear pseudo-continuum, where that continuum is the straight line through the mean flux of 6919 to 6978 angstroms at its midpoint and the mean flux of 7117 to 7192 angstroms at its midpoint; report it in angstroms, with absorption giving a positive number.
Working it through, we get 0.5 angstroms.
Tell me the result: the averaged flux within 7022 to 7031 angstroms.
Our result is 11.8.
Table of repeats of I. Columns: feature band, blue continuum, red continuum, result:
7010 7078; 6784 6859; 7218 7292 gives 0.17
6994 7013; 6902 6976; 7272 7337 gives 0.49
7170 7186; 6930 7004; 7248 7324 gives 0.02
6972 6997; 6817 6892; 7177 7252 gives 0.18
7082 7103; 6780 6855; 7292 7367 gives 0.18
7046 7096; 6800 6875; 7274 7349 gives 0.18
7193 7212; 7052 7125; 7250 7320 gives 0.02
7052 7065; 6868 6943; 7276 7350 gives 0.45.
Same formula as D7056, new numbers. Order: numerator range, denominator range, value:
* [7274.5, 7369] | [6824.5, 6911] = 0.54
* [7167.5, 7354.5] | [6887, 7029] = 0.71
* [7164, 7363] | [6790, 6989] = 0.71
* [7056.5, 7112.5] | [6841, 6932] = 0.54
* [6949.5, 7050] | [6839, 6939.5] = 0.57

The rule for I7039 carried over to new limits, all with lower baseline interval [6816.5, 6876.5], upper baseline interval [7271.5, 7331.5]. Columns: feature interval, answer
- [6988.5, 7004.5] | 3.5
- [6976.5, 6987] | 2.2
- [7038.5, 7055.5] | 3.1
